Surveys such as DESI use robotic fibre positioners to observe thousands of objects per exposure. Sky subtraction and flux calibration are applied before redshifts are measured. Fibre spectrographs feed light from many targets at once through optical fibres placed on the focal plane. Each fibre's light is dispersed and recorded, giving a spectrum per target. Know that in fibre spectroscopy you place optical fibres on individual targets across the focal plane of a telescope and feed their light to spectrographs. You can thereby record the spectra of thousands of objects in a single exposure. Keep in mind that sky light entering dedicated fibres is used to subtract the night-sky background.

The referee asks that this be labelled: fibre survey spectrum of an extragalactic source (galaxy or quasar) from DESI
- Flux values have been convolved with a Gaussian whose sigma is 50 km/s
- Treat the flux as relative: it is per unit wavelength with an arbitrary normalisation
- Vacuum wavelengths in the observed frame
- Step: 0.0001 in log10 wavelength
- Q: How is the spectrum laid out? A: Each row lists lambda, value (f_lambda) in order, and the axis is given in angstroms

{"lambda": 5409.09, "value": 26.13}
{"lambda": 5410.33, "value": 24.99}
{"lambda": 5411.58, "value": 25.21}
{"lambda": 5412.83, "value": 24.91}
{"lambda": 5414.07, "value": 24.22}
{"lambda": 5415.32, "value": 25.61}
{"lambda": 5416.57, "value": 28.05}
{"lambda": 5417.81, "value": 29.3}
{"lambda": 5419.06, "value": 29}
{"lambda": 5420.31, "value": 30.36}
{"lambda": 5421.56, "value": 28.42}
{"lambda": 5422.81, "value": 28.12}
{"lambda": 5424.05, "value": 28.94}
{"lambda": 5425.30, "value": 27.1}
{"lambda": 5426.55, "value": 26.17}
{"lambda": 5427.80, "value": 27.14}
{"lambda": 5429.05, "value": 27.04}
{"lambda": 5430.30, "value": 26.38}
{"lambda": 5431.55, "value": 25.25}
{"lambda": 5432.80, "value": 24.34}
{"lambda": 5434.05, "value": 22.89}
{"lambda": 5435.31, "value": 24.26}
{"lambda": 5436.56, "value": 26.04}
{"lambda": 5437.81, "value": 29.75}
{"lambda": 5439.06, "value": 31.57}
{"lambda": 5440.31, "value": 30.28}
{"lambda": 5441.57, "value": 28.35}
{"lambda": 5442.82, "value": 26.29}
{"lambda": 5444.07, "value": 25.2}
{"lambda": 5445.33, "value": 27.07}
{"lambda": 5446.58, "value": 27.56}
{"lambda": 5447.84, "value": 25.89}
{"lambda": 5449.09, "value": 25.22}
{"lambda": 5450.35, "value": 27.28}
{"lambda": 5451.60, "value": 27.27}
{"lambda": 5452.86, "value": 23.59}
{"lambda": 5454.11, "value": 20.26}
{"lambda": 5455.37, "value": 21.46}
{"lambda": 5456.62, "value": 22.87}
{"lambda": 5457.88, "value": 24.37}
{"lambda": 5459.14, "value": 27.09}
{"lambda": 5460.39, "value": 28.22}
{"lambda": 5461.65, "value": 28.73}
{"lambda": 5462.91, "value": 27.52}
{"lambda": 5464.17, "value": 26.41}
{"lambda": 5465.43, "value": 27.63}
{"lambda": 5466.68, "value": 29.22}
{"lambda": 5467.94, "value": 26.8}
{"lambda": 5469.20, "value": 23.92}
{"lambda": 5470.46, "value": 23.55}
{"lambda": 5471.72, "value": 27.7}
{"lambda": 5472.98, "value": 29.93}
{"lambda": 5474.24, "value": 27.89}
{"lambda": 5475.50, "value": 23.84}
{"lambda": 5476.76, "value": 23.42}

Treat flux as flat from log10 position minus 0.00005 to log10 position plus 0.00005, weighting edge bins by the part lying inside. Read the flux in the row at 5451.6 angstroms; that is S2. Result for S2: 27.27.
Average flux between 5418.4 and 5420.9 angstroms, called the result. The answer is 29.6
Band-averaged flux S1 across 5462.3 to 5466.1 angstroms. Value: 27.2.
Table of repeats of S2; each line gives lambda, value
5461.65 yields 28.73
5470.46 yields 23.55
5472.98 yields 29.93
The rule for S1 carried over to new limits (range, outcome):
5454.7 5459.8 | 24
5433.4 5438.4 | 25.7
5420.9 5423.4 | 28.3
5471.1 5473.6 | 28.8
